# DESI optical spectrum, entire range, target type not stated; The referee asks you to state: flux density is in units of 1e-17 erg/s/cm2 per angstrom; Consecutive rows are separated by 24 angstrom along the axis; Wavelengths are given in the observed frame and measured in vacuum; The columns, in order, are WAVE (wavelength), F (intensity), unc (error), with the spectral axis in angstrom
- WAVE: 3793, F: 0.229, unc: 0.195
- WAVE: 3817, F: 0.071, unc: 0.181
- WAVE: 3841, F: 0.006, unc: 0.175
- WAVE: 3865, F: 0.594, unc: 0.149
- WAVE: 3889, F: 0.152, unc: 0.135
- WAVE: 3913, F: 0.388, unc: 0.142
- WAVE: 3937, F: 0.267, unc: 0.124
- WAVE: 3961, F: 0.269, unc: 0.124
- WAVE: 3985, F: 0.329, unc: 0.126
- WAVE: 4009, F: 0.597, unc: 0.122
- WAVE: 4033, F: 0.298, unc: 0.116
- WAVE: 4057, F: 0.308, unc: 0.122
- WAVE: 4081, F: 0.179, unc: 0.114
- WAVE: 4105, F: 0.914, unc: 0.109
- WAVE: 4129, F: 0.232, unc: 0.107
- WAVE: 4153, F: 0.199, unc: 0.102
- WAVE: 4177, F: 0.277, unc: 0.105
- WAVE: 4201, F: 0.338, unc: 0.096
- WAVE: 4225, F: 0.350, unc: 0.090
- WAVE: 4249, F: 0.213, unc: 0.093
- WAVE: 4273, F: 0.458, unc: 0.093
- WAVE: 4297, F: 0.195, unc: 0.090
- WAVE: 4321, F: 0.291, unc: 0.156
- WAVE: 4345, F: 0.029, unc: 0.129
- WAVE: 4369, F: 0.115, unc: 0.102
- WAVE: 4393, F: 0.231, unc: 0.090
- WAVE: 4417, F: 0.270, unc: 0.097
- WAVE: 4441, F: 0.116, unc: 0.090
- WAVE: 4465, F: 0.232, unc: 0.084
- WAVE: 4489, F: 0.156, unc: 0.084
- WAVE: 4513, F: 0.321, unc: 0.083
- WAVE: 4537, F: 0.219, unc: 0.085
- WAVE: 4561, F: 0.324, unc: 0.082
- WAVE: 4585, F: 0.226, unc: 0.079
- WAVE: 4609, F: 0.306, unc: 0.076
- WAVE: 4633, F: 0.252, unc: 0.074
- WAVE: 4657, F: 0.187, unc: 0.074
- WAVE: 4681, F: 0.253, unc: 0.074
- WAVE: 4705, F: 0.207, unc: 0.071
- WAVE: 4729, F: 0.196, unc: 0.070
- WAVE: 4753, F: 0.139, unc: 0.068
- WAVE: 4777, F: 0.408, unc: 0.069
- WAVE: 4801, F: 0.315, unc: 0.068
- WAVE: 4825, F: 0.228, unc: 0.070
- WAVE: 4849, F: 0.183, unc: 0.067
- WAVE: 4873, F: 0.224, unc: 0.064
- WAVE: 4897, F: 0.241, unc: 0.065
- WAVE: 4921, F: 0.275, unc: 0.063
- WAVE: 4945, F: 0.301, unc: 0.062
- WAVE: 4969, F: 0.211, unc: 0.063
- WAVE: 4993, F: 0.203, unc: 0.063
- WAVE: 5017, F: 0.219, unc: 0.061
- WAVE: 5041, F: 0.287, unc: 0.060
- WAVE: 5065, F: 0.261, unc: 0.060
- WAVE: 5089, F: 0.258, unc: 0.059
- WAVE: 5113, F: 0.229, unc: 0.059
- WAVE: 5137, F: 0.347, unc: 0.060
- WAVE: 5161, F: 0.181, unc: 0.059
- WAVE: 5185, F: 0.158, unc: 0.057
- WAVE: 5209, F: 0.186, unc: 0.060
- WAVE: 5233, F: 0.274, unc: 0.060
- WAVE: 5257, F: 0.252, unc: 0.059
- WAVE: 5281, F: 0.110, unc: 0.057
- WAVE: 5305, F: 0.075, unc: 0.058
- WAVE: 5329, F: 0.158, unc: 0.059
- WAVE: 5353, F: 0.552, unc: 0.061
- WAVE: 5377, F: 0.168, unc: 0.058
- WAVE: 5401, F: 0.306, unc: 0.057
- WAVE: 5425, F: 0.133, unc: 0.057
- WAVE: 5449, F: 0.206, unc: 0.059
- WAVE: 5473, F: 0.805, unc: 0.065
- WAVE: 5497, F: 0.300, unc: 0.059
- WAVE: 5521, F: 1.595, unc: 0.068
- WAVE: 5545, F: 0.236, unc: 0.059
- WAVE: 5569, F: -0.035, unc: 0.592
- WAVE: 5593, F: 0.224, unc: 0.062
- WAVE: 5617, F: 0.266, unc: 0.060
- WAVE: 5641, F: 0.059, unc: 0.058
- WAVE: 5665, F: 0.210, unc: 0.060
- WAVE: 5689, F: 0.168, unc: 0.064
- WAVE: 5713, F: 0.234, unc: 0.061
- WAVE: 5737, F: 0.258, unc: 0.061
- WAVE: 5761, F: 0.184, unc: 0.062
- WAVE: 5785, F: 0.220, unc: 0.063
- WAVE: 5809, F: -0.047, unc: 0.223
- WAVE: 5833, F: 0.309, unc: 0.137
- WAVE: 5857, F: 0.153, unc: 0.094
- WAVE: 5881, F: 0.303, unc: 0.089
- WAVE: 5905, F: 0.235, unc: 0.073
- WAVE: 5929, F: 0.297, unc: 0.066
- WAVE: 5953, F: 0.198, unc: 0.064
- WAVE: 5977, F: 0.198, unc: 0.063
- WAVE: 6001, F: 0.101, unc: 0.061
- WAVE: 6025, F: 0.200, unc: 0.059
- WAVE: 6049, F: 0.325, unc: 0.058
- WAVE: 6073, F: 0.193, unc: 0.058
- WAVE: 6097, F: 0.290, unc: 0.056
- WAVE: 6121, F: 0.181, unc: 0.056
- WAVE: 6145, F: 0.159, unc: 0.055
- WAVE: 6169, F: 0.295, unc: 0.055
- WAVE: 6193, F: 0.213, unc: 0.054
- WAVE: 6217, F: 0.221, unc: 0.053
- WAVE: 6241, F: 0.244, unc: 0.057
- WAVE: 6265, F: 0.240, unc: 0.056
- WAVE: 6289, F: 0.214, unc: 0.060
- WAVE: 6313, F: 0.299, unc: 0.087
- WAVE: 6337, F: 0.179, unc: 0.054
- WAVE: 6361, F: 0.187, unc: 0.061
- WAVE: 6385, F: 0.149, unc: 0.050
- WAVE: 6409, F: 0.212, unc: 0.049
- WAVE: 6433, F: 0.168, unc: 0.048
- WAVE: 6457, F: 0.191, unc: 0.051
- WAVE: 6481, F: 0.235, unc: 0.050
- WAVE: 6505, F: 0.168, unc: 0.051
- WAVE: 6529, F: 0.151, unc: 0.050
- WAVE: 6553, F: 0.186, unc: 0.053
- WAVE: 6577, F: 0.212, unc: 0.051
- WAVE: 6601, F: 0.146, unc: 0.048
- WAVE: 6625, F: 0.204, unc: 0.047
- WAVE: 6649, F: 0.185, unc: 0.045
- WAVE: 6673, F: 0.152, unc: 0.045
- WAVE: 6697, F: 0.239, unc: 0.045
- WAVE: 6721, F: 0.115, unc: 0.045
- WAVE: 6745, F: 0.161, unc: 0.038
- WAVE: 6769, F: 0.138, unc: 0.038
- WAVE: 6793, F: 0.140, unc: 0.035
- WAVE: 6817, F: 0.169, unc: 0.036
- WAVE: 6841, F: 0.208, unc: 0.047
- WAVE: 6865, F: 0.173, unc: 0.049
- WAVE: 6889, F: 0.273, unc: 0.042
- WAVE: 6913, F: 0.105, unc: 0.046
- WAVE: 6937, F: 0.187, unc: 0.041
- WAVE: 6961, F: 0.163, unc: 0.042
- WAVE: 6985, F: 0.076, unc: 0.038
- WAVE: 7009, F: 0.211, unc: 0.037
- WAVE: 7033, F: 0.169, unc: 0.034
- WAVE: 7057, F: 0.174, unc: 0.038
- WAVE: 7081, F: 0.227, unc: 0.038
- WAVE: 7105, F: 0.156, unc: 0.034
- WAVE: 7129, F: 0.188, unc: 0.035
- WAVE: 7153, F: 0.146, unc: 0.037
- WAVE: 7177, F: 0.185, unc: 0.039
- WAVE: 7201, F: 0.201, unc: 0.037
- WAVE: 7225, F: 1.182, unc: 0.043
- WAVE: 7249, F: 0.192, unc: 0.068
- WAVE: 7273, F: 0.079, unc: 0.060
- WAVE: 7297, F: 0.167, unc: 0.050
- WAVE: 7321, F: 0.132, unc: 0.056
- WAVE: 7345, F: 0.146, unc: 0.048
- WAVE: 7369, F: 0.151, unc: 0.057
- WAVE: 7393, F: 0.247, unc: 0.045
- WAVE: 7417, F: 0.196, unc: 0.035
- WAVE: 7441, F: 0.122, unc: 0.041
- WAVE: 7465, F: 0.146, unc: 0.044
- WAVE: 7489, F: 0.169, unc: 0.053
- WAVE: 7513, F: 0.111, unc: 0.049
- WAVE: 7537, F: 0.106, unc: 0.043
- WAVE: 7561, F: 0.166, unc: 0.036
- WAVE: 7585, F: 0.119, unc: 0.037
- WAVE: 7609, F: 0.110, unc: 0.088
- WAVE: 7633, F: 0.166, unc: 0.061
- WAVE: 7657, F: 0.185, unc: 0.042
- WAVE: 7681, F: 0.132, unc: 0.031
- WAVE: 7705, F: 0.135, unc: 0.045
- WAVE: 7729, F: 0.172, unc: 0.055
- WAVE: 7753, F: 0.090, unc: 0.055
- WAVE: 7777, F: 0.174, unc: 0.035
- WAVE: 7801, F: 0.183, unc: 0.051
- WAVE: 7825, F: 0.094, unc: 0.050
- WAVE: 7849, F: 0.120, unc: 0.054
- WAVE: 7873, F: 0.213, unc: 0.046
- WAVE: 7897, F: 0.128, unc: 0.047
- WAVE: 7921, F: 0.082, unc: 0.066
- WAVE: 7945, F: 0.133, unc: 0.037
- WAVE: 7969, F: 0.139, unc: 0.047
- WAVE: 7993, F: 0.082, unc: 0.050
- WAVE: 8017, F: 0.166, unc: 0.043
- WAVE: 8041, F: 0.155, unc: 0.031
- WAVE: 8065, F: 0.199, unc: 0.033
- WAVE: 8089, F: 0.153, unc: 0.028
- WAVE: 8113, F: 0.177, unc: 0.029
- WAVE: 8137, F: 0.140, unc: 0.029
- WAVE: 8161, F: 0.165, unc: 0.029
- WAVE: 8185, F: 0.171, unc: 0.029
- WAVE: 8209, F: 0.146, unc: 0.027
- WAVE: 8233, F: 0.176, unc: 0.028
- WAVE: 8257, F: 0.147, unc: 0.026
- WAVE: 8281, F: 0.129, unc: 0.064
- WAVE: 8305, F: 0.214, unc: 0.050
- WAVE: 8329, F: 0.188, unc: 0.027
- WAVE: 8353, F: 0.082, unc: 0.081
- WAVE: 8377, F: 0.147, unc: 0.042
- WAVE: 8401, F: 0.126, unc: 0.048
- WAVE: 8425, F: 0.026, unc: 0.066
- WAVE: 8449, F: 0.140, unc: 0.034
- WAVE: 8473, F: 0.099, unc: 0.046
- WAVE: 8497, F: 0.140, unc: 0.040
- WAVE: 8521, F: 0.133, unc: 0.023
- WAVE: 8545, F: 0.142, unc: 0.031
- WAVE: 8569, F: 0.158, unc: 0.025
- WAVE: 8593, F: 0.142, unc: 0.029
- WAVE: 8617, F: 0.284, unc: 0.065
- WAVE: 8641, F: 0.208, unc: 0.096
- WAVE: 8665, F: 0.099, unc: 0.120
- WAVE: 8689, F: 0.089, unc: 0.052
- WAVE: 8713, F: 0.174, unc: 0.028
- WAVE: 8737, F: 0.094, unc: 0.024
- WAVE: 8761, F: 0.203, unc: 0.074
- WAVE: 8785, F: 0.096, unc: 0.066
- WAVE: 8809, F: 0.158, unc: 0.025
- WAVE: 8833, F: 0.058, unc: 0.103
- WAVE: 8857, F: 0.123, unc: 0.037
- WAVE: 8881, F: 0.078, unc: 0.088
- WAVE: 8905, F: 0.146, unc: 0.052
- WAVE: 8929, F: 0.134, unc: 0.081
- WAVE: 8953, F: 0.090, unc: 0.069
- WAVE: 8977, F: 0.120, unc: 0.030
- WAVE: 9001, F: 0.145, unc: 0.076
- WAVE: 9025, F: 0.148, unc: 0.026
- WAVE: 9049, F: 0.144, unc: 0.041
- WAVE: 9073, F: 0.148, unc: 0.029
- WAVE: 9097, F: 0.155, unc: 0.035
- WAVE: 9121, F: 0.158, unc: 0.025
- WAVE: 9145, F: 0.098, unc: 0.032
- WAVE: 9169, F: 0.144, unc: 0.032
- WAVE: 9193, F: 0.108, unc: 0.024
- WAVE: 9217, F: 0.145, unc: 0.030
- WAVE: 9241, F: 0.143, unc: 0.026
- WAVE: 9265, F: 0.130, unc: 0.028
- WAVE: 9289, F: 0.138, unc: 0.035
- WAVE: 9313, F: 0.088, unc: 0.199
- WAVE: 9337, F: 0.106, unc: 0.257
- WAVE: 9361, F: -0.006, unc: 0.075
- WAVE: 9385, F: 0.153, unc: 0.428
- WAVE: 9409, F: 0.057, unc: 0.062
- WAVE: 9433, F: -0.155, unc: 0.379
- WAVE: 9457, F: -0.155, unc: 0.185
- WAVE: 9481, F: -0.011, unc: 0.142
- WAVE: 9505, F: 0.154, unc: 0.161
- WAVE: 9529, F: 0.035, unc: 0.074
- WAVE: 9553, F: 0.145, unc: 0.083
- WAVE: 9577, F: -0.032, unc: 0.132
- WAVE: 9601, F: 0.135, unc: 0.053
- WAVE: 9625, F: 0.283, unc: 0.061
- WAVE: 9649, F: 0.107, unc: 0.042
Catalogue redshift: 0.102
